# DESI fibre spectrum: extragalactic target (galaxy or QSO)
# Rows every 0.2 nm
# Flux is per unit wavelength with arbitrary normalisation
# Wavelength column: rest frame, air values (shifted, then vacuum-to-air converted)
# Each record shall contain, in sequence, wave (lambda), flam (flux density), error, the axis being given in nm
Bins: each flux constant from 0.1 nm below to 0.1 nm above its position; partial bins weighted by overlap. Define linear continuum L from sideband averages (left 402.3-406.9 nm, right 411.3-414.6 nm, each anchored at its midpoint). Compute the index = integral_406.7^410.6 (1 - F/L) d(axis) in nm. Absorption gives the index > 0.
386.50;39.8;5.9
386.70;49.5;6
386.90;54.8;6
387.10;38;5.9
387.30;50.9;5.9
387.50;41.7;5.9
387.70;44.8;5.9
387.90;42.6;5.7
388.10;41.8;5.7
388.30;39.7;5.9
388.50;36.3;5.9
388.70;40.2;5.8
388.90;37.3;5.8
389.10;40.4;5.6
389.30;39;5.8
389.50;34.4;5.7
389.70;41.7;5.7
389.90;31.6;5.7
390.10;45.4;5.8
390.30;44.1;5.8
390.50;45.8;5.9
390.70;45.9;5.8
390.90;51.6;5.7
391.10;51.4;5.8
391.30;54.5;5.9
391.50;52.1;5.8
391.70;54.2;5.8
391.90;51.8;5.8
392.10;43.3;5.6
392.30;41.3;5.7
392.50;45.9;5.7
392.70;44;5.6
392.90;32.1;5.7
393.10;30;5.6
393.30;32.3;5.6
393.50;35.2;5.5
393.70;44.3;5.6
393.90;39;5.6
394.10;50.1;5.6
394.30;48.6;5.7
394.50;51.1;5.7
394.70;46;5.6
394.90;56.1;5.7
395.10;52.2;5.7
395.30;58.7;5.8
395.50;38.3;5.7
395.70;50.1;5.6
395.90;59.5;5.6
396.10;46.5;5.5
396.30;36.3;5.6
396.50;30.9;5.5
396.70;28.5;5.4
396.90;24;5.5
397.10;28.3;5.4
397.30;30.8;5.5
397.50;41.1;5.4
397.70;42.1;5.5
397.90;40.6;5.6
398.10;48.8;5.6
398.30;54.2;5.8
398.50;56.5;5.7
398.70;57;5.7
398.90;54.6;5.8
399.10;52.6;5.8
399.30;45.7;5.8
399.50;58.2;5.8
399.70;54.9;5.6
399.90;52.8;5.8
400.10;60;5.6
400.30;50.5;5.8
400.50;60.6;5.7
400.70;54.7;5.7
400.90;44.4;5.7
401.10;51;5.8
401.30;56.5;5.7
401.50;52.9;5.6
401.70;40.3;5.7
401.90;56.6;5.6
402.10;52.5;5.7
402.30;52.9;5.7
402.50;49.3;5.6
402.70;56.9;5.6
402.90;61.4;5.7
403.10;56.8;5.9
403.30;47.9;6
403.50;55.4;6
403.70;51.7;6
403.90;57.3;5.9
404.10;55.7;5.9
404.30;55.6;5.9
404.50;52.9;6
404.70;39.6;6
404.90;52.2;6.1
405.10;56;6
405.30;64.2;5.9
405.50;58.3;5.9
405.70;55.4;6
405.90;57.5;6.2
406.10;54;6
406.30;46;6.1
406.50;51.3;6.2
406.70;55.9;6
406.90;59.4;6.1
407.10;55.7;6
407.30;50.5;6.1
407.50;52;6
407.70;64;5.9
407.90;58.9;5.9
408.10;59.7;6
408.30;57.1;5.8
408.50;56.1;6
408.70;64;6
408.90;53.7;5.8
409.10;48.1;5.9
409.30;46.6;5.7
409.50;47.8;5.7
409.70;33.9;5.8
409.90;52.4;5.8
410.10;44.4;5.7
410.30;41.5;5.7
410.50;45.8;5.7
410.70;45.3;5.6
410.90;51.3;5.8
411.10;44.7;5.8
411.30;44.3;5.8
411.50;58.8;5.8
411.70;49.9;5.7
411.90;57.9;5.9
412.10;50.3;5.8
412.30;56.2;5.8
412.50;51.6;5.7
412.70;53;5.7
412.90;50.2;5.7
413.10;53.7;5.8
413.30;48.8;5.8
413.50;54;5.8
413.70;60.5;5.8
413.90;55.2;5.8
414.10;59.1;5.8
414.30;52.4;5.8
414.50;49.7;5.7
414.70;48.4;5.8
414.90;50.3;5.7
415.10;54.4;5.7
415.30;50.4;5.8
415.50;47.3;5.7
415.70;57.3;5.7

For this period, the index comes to 0.12 nm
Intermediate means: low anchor 54.2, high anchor 53.5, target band 52.3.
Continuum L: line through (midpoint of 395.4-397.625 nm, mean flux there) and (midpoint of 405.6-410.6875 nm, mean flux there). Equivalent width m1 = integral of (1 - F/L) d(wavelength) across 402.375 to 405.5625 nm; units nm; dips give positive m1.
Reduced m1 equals -0.50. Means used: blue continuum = 37.7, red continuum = 52.3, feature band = 54.4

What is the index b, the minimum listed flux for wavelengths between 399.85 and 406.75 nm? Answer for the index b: 39.6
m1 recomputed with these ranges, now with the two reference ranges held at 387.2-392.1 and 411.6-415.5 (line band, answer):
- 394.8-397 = 0.12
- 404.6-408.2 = -0.35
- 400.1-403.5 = -0.32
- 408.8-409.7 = 0.07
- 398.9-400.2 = -0.17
